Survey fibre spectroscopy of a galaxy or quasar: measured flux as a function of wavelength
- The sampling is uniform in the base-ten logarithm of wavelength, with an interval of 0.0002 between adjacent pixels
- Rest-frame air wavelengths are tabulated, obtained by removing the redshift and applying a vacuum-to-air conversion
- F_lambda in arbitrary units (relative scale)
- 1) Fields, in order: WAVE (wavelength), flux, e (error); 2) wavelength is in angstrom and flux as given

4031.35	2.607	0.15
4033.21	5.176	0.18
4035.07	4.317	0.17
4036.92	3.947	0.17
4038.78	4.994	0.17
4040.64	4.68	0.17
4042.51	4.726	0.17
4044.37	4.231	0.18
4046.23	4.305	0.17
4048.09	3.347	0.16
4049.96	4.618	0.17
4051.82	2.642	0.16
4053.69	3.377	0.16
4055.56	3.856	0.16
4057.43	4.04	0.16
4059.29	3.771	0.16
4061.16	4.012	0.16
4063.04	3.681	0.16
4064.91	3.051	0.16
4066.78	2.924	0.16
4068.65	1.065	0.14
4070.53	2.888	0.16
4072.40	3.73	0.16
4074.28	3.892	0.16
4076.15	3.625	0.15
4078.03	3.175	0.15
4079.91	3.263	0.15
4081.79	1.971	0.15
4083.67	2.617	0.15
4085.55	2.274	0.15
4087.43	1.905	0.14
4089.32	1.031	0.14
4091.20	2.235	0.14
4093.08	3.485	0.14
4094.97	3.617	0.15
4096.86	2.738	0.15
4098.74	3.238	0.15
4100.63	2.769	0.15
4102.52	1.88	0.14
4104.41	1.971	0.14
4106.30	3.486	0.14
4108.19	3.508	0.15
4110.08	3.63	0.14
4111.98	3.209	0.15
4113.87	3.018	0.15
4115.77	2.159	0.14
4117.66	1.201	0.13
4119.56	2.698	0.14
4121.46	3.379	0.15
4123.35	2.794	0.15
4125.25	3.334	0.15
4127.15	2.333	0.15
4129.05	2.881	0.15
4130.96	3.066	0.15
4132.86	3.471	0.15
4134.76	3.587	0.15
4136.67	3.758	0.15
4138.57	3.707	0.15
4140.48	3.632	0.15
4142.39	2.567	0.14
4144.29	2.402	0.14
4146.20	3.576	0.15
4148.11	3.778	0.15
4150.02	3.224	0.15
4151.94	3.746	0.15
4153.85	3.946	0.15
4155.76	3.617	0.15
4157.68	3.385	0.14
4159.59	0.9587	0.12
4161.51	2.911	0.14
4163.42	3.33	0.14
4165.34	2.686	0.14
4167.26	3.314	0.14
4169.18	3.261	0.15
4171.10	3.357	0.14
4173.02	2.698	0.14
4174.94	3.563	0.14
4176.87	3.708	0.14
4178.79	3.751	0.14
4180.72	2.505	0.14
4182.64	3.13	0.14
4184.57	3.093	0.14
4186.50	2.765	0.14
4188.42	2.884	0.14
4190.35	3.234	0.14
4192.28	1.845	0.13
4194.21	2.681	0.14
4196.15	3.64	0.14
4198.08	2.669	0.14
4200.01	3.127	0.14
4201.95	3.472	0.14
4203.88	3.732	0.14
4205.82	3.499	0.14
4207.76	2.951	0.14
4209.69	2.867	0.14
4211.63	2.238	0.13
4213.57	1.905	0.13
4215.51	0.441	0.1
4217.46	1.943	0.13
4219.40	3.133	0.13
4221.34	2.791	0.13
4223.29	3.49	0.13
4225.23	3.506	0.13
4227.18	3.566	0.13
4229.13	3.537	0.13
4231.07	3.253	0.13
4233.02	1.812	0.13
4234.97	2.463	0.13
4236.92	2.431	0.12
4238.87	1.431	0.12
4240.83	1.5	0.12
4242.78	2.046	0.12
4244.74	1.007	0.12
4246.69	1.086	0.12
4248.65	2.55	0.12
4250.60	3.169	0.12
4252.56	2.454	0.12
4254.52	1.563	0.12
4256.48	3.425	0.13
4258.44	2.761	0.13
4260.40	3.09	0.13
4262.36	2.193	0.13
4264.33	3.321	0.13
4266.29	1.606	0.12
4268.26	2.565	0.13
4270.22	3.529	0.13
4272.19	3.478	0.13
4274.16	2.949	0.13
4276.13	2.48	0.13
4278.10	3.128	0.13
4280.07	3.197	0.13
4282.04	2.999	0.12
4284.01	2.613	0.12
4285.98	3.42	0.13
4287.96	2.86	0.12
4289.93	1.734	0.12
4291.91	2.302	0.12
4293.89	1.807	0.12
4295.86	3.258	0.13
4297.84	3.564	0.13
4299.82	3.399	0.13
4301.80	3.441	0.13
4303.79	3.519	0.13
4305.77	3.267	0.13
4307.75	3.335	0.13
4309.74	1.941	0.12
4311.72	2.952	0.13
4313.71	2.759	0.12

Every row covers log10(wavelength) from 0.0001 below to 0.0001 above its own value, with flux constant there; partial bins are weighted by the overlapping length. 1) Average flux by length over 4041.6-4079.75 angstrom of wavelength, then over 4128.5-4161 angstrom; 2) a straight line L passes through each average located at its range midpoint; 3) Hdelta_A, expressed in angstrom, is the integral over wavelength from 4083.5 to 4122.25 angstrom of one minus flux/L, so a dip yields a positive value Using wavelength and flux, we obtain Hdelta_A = 8.3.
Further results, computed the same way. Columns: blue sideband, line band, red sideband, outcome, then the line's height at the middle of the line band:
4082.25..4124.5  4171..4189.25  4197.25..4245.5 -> -3.6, 2.62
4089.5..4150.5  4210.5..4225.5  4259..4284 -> 2.7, 2.91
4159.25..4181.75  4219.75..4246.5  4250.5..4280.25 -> 3.6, 2.88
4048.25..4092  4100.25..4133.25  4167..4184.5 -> 3.3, 3.13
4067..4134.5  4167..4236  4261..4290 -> -2.7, 2.82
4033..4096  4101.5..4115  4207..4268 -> 0.9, 3.16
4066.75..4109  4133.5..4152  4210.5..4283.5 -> -4.9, 2.68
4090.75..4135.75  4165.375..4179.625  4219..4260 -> -3.2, 2.73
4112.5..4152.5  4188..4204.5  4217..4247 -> -2.1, 2.68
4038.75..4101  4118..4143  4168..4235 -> -0.2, 3.11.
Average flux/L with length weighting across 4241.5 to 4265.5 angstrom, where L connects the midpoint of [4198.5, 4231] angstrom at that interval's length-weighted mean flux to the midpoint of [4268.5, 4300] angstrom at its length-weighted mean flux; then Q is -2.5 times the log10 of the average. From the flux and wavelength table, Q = 0.22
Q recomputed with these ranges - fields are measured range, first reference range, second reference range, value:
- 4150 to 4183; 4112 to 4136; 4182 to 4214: -0.10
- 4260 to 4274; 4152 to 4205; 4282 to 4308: 0.06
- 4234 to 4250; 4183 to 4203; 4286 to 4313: 0.50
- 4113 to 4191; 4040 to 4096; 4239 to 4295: -0.05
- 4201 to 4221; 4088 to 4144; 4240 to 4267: -0.06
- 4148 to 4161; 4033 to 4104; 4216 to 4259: -0.11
